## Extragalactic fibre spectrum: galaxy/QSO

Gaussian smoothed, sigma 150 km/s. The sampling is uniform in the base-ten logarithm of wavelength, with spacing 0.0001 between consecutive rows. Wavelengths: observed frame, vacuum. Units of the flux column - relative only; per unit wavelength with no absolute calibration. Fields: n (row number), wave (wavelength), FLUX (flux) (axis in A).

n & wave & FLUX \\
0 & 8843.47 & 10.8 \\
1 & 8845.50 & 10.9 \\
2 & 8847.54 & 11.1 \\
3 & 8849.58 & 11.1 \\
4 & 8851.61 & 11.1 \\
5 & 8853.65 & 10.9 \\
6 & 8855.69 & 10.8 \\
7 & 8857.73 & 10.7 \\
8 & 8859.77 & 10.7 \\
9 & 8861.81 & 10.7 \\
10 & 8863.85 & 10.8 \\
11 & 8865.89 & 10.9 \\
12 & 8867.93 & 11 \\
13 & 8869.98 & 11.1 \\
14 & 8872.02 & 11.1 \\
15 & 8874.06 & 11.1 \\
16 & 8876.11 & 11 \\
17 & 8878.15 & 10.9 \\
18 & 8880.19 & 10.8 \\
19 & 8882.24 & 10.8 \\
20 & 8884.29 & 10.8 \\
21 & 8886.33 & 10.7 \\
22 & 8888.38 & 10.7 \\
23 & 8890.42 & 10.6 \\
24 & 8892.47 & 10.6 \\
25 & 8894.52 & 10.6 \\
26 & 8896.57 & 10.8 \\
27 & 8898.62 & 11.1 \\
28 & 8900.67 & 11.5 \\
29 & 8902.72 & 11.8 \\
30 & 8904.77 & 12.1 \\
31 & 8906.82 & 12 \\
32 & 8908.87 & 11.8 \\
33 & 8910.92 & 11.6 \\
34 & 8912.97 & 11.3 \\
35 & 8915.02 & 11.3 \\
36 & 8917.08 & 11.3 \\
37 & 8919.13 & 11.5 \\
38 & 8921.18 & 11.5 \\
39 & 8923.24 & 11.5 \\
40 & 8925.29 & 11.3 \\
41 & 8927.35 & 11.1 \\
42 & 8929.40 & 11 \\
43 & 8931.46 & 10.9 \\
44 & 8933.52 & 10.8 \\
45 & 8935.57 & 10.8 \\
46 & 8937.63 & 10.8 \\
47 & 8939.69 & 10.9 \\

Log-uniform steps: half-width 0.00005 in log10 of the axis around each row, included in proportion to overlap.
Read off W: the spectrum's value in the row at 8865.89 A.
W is 10.9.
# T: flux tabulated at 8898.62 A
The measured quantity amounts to 11.1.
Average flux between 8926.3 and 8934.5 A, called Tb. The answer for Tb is 10.9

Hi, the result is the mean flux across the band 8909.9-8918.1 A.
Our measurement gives 11.4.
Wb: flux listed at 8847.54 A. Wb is 11.1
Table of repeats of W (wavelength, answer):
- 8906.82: 12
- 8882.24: 10.8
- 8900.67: 11.5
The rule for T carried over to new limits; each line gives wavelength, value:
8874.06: 11.1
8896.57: 10.8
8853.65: 10.9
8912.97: 11.3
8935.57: 10.8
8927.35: 11.1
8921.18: 11.5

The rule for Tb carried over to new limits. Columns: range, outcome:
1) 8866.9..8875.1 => 11.1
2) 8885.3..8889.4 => 10.7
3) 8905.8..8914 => 11.7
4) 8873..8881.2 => 11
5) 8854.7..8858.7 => 10.7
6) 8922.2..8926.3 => 11.4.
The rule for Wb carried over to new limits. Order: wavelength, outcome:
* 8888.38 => 10.7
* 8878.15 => 10.9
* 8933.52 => 10.8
